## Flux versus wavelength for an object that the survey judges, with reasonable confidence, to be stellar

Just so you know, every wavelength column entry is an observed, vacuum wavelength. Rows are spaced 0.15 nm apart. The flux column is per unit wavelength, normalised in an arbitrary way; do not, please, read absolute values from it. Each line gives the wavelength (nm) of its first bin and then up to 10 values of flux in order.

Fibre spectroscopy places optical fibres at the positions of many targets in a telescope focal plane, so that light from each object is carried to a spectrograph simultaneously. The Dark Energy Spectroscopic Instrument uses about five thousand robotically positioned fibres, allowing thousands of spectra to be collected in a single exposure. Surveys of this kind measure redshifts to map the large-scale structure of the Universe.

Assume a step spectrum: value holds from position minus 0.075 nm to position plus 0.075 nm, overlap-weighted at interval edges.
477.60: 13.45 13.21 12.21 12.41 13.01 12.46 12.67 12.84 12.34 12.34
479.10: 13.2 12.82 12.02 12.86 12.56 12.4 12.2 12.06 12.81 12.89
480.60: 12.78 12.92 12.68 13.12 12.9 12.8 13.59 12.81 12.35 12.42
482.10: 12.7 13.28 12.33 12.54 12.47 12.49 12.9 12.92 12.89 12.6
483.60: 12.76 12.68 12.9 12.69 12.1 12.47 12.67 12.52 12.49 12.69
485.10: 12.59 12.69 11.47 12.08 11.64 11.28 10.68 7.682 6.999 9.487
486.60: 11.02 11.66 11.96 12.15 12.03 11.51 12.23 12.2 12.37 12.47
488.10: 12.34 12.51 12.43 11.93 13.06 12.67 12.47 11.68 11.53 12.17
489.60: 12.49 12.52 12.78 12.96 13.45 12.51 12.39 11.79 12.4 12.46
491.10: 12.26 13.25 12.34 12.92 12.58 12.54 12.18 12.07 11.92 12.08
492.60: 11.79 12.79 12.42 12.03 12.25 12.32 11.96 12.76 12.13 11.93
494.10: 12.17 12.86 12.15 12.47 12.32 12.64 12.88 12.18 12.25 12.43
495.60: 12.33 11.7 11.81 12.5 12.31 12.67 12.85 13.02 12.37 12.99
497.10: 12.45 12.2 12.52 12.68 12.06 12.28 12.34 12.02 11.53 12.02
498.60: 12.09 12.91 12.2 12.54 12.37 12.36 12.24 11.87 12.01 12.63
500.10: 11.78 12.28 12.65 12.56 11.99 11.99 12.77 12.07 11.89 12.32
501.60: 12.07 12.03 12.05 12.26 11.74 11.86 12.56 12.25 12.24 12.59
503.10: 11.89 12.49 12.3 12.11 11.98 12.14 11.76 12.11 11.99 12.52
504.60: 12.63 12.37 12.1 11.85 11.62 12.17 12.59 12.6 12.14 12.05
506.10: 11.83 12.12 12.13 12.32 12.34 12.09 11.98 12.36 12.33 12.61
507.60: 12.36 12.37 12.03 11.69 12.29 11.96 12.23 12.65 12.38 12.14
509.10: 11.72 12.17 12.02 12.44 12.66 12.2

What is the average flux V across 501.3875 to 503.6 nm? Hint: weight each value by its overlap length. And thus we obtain 12.2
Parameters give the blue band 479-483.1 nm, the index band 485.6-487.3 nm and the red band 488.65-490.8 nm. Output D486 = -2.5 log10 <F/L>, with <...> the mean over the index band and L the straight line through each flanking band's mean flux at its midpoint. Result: 0.18 mag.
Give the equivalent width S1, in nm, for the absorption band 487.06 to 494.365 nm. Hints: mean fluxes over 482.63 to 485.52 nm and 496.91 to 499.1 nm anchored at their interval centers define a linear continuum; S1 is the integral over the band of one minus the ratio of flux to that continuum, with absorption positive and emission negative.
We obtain 0.06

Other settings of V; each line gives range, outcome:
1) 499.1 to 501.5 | 12.2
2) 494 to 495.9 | 12.3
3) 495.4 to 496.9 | 12.4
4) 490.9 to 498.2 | 12.4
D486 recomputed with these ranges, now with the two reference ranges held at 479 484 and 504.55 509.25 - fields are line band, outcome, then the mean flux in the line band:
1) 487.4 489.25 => 0.02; 12.3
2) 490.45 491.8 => 0.00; 12.5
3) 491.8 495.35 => 0.02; 12.3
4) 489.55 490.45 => -0.02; 12.8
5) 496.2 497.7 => -0.02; 12.6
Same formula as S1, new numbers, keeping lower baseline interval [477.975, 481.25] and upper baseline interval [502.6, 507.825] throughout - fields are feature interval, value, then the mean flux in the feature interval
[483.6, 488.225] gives 0.29 nm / 11.8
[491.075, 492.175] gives -0.01 nm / 12.5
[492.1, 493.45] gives 0.03 nm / 12.2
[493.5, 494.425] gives 0.01 nm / 12.3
